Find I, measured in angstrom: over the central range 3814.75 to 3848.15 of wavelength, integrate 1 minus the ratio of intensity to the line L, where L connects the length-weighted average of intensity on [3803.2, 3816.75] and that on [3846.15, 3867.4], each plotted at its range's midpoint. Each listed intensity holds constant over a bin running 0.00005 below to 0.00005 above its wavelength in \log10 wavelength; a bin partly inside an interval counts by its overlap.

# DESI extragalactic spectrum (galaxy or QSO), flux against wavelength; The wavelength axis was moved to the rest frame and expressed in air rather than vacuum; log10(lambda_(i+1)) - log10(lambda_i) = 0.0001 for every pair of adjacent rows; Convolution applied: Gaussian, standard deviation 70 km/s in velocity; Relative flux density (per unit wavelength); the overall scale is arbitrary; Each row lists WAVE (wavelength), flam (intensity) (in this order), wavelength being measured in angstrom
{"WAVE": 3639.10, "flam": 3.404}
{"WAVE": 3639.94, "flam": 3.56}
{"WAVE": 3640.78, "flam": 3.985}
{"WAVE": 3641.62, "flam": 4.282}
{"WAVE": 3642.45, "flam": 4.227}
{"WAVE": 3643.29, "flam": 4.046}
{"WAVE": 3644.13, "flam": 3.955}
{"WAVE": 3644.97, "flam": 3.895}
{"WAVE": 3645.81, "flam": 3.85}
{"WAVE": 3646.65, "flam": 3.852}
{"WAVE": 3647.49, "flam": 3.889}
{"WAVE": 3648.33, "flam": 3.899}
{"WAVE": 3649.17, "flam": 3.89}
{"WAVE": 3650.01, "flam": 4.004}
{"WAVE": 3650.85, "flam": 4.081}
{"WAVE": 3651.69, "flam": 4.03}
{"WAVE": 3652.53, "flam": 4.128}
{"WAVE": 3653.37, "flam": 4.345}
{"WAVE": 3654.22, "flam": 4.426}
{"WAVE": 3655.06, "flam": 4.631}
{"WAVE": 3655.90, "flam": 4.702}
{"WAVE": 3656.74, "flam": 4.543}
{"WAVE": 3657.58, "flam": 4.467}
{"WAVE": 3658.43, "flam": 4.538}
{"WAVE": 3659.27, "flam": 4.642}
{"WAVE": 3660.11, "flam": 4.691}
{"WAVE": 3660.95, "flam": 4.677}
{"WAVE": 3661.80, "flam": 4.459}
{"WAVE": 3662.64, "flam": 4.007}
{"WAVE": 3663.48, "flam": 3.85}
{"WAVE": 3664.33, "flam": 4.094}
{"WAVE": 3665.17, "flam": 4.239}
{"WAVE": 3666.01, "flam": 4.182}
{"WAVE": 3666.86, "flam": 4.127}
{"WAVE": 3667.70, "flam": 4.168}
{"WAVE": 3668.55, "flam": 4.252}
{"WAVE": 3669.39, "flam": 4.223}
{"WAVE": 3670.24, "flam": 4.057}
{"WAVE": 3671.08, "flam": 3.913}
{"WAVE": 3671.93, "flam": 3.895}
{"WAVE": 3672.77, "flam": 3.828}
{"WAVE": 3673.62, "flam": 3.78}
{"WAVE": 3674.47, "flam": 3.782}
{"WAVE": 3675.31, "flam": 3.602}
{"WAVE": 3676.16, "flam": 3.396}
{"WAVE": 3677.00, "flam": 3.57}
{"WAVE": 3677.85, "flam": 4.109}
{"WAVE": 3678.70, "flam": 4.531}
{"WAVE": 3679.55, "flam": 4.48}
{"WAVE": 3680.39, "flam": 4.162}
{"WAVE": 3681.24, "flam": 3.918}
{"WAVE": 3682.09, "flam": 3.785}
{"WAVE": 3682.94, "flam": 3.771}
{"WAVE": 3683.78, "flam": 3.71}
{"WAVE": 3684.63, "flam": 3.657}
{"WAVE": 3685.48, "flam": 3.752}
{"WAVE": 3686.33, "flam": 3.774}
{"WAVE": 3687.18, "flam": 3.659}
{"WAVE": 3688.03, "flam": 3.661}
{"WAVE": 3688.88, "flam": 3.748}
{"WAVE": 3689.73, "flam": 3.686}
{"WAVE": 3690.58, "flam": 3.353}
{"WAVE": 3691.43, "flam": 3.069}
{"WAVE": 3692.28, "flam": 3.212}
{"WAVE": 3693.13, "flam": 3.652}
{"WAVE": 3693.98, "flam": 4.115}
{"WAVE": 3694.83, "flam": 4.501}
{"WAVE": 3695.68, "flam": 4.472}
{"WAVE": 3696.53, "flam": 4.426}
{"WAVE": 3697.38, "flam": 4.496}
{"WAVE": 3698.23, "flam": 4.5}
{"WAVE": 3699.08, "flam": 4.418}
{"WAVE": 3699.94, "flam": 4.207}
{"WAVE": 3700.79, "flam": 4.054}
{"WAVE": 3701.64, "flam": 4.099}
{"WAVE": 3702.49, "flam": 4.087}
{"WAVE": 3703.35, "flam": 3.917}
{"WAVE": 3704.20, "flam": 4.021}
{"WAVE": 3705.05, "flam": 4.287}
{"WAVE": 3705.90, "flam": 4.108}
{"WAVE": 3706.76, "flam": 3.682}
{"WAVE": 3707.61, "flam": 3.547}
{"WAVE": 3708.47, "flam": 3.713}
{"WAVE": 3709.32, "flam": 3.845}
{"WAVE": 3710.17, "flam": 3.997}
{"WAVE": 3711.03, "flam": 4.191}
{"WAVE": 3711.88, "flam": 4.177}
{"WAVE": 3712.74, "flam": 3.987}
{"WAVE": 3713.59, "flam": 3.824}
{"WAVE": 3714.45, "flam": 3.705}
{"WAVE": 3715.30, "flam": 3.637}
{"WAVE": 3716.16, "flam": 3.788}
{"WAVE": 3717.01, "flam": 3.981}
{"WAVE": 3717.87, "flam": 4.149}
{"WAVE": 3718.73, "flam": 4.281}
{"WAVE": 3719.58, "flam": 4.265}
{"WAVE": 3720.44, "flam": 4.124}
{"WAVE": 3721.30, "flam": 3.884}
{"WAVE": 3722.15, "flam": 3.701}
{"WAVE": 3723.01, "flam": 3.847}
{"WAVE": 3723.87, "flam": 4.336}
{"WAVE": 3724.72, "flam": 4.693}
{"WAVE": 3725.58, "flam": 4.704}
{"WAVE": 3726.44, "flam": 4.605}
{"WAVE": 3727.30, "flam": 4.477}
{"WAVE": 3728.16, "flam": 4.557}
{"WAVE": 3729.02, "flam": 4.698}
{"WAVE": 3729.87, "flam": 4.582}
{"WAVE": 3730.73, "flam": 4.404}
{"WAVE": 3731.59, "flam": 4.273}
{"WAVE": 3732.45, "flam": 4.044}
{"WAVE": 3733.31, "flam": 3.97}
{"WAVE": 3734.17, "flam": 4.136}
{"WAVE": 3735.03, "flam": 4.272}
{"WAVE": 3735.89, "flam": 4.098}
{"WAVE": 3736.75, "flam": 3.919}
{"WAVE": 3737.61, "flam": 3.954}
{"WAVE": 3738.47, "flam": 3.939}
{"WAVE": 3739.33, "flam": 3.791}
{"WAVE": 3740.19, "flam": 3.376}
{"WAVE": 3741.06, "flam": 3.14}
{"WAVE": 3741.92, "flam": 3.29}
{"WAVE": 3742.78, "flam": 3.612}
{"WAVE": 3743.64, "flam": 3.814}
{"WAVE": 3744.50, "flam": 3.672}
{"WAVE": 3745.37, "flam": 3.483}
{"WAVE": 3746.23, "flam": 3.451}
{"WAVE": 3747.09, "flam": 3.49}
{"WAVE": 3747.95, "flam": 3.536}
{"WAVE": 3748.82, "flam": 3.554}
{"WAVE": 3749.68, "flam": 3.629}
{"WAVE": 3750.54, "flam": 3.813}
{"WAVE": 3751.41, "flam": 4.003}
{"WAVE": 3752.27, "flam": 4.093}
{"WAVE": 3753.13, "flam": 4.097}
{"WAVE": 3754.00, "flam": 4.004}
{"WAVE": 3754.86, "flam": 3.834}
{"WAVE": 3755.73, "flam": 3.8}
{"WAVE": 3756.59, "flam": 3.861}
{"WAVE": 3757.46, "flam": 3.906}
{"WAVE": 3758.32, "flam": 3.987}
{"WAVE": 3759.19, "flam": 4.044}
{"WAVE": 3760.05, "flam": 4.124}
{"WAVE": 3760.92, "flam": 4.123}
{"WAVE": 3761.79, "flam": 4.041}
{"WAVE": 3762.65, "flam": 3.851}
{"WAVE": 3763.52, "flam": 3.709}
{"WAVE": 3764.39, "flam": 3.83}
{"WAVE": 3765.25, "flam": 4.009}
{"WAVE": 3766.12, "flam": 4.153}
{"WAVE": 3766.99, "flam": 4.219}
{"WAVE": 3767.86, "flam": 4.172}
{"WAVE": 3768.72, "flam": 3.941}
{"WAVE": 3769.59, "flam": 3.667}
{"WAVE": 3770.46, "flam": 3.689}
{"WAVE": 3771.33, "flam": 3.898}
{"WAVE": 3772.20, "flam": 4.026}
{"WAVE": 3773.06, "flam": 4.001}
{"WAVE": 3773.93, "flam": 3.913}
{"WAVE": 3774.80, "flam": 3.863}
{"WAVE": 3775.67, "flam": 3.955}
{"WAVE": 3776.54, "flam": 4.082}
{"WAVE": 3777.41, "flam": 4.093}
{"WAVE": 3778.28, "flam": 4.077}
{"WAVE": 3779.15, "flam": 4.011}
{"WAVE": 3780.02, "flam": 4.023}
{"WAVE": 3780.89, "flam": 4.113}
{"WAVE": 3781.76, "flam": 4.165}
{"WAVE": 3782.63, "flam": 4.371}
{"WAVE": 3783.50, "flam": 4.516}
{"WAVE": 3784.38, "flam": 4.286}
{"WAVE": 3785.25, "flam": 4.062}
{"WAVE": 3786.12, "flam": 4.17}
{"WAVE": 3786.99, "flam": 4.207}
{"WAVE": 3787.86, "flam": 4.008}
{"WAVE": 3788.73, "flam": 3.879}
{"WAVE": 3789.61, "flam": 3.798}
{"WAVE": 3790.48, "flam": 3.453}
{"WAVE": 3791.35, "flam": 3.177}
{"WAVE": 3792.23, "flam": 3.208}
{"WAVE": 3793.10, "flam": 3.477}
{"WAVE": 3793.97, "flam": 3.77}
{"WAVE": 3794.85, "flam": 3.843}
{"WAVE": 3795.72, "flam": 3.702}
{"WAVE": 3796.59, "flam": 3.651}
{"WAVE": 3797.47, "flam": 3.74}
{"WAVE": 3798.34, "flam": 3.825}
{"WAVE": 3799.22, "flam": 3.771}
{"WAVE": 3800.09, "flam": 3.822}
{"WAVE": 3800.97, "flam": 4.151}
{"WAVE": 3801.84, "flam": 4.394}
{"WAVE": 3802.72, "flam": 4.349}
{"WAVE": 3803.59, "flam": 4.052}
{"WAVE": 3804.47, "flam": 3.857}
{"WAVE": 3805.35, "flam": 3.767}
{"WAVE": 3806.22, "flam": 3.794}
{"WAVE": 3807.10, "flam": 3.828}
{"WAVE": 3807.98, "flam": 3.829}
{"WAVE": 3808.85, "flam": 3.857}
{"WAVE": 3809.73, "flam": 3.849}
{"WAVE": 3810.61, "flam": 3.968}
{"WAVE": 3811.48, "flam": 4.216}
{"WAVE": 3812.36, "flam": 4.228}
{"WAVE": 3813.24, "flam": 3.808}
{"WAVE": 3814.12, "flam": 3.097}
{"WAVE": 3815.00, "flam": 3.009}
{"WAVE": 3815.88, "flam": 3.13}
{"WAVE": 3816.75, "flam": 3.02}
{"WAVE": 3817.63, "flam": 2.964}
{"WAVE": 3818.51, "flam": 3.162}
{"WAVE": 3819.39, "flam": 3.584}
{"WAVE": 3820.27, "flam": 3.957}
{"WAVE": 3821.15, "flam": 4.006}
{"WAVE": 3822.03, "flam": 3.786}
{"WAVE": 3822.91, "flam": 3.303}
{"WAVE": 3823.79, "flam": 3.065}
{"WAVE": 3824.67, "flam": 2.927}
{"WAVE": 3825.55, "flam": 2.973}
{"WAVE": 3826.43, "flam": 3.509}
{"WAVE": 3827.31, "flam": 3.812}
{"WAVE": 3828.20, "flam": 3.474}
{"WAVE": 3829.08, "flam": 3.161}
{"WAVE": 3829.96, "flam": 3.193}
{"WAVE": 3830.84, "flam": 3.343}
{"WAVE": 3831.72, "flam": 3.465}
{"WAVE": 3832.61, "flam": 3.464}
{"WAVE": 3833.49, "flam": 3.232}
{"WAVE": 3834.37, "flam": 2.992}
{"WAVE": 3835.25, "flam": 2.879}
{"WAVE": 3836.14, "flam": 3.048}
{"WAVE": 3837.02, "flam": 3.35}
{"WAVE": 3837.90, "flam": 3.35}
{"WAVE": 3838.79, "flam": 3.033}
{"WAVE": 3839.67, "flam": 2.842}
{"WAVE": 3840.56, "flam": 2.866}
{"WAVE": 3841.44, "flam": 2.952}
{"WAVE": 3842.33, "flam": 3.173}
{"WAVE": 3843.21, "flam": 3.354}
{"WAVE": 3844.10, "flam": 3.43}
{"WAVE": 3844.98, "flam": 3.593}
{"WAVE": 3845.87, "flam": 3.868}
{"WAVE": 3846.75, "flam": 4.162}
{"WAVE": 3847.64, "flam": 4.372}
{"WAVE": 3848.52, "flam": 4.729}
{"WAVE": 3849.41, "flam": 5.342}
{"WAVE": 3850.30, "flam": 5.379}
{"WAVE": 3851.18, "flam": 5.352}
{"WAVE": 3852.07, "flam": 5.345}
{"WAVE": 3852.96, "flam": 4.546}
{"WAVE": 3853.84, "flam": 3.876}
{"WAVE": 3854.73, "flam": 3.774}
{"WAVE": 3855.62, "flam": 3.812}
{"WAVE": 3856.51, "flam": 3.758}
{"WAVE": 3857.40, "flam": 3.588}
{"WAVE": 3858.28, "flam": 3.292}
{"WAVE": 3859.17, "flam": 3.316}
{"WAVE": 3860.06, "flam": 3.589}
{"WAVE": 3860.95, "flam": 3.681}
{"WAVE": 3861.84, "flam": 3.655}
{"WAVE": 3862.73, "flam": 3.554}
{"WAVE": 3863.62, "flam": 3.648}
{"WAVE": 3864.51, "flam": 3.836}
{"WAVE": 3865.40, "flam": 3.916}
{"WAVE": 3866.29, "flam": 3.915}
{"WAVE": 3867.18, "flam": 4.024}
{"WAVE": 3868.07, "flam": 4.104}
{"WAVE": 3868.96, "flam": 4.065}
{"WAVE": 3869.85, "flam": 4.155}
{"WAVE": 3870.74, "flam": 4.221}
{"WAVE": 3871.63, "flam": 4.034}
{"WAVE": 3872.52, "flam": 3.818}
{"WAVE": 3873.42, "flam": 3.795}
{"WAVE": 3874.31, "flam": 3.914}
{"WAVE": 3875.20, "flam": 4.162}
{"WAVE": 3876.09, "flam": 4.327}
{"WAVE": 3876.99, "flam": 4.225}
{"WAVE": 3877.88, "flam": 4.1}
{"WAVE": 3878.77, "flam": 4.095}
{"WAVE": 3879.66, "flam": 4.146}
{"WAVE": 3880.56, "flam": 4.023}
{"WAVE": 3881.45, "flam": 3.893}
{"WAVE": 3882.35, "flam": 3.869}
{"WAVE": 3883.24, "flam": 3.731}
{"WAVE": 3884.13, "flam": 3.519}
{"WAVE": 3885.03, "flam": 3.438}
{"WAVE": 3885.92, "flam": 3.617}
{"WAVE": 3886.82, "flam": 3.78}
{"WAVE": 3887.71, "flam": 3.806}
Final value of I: 4.8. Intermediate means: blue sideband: 3.73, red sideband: 4.1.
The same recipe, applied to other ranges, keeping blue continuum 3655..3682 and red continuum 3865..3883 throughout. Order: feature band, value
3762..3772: 0.4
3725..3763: 1.5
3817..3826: 1.6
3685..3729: 1.2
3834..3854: 1.1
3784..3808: 1.4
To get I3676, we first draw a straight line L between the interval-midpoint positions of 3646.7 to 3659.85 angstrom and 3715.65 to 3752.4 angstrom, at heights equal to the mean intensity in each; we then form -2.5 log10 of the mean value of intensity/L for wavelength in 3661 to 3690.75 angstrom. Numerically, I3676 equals 0.070 mag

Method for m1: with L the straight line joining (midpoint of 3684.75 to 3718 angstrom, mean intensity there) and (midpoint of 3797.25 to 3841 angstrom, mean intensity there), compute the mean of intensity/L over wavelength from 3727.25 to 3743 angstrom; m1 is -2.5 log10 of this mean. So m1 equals -0.06 mag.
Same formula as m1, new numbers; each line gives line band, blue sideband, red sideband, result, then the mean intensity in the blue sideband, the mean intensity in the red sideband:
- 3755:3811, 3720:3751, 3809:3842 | -0.08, 3.97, 3.35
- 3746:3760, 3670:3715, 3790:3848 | -0.03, 3.92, 3.53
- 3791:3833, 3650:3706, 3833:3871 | 0.07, 4.07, 3.79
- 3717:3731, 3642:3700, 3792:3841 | -0.12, 4.05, 3.53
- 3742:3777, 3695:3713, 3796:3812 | 0.04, 4.11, 3.93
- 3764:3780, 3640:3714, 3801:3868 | -0.04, 4.04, 3.68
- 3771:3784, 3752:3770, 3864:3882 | -0.02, 3.97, 4.04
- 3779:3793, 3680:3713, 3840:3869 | -0.01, 3.93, 3.93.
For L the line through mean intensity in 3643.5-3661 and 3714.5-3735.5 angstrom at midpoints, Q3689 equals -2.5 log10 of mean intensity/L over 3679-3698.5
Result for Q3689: 0.09 mag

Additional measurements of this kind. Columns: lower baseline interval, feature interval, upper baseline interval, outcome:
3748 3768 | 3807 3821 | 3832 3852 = 0.054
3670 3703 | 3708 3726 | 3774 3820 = -0.040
